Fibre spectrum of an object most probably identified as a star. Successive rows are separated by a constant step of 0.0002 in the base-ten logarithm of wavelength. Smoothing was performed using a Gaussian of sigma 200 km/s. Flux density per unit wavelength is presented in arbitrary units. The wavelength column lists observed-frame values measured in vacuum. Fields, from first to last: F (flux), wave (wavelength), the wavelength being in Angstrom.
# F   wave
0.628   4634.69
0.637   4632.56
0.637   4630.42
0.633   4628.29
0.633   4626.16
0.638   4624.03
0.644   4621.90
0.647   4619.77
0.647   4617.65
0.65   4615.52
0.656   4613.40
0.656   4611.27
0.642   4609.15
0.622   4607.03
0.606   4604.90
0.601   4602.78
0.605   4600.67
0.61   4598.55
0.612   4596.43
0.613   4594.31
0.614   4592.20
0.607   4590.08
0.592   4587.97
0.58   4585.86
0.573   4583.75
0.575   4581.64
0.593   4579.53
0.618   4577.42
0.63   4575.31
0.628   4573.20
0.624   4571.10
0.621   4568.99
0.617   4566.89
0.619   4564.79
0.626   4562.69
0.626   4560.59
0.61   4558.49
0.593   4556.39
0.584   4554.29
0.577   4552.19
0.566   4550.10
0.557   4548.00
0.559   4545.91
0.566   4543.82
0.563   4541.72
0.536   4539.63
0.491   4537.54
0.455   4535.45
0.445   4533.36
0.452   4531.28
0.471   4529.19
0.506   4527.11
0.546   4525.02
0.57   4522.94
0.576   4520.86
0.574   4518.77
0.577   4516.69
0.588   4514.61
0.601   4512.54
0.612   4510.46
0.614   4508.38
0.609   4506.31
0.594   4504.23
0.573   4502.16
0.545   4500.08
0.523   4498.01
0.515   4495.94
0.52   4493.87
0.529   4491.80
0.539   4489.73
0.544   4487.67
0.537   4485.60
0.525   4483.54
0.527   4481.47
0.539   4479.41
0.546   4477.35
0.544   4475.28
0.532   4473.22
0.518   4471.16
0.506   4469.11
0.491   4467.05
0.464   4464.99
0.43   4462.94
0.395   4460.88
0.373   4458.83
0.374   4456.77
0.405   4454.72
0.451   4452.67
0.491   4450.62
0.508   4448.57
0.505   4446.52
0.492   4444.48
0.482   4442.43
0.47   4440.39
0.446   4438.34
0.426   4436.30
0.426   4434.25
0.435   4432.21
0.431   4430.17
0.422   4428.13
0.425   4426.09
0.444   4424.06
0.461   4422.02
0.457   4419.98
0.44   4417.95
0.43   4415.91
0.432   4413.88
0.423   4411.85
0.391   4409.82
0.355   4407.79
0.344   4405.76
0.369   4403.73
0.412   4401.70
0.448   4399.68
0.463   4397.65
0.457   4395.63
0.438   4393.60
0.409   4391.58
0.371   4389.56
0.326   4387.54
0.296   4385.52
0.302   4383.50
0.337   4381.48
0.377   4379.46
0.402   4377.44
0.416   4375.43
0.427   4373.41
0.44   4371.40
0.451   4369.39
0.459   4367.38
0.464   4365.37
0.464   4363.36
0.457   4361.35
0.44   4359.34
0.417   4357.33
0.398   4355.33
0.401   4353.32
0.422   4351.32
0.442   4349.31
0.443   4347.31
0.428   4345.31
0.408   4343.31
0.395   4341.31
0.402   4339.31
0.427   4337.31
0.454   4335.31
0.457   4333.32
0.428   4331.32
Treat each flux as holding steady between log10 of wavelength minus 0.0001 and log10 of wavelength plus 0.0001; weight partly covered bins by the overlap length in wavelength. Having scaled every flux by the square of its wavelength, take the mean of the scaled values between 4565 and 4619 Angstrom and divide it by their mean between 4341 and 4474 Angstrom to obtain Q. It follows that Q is 1.56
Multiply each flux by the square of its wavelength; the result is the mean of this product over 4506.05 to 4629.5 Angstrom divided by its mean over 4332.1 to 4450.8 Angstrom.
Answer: 1.51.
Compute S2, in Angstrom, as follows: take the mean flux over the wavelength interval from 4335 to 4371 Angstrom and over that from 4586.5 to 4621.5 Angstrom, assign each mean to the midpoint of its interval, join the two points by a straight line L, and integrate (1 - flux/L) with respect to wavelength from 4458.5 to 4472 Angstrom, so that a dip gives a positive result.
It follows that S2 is 1.6 Angstrom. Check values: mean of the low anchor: 0.431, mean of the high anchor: 0.624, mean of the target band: 0.457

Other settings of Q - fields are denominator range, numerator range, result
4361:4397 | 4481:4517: 1.46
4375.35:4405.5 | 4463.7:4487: 1.40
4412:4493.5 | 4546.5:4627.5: 1.38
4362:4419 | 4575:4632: 1.68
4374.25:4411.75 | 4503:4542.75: 1.50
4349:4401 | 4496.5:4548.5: 1.42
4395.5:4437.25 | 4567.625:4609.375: 1.55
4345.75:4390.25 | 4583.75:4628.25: 1.70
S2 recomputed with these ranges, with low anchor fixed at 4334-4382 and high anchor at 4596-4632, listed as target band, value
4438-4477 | 2.82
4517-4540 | 2.05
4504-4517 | -1.25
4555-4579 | -0.98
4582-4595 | 0.35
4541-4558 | 0.23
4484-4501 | 0.08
